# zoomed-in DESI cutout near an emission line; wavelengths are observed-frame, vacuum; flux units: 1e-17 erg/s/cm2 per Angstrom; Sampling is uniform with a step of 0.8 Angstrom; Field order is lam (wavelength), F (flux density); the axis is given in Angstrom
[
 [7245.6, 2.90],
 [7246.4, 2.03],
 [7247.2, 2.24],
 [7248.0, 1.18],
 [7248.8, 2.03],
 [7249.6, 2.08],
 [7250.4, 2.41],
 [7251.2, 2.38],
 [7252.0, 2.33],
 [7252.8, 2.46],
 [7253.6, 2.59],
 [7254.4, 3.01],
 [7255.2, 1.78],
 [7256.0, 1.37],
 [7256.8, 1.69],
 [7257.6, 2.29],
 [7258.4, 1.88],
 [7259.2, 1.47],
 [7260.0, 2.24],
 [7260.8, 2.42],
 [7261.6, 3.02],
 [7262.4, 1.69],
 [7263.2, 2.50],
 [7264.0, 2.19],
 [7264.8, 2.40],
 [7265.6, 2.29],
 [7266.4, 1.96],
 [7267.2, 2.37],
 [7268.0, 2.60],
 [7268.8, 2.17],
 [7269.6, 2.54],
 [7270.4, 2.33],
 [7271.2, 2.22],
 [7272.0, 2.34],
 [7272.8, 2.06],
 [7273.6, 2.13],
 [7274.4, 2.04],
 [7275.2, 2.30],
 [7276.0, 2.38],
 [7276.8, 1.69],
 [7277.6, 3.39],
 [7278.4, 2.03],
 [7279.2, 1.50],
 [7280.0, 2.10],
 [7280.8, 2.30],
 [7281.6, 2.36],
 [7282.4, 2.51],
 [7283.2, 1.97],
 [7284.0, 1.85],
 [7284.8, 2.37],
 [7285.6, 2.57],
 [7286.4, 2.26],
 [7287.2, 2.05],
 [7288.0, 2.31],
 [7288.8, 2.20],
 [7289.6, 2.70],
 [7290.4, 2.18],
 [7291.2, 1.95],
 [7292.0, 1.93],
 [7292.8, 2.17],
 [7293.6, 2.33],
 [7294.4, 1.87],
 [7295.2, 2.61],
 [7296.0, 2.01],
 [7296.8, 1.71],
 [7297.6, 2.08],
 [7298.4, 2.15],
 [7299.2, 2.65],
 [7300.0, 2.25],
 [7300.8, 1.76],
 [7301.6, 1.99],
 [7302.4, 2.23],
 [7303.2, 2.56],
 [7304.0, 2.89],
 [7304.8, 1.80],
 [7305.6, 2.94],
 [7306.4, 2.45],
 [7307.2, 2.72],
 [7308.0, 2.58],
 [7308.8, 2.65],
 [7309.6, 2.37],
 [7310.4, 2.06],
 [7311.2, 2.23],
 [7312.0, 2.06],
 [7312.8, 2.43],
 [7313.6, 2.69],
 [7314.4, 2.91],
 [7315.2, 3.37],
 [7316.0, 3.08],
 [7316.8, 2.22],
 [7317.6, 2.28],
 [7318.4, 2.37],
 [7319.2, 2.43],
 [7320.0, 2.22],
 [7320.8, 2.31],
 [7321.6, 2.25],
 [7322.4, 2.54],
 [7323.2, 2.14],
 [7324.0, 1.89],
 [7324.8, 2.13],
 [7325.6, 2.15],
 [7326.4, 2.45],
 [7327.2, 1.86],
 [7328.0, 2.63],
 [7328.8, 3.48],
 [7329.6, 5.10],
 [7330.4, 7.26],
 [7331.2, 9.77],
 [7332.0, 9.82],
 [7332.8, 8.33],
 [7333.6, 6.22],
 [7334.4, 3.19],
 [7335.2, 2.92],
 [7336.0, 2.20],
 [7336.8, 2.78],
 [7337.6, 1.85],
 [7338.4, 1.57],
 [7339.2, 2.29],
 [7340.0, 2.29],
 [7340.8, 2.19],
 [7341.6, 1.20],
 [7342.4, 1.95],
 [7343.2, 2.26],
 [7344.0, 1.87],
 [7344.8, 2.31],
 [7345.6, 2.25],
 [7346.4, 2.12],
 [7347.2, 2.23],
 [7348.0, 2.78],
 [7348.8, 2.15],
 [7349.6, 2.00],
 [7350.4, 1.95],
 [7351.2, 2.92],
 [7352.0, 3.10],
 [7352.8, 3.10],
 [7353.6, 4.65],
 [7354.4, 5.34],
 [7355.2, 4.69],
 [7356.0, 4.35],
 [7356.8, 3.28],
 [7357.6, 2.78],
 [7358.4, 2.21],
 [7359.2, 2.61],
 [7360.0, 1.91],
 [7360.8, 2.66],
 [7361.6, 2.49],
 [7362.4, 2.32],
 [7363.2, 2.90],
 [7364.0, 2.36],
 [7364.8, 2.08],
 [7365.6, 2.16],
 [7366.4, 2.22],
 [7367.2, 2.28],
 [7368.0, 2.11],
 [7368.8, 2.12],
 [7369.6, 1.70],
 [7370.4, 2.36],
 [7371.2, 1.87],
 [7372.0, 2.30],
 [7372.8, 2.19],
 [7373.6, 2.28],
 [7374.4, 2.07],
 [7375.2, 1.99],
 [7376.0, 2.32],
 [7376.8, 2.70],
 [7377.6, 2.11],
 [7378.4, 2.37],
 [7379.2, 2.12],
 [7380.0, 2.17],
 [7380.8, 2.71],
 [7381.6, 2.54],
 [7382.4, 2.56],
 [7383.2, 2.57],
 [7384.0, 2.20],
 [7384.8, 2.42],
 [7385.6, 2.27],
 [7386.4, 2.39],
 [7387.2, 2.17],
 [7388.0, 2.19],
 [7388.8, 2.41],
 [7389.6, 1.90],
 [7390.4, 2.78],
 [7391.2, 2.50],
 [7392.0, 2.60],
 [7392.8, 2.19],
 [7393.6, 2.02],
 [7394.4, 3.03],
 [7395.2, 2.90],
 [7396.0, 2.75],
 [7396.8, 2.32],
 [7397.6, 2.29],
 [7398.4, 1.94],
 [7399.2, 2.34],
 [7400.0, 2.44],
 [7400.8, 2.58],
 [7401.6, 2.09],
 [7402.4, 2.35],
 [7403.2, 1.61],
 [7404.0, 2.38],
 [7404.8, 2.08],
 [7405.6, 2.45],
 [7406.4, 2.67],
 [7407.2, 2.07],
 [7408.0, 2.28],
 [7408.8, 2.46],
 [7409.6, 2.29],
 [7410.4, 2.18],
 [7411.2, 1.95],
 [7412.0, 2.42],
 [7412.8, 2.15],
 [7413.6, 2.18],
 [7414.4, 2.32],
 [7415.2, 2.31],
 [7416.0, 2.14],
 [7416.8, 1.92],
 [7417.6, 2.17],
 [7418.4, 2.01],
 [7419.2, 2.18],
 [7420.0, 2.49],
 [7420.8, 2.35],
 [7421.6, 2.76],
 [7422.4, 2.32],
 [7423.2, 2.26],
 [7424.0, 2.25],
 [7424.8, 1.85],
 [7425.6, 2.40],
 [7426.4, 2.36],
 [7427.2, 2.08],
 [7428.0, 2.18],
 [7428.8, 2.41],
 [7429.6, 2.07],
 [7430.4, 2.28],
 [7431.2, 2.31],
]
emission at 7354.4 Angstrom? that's [N II]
